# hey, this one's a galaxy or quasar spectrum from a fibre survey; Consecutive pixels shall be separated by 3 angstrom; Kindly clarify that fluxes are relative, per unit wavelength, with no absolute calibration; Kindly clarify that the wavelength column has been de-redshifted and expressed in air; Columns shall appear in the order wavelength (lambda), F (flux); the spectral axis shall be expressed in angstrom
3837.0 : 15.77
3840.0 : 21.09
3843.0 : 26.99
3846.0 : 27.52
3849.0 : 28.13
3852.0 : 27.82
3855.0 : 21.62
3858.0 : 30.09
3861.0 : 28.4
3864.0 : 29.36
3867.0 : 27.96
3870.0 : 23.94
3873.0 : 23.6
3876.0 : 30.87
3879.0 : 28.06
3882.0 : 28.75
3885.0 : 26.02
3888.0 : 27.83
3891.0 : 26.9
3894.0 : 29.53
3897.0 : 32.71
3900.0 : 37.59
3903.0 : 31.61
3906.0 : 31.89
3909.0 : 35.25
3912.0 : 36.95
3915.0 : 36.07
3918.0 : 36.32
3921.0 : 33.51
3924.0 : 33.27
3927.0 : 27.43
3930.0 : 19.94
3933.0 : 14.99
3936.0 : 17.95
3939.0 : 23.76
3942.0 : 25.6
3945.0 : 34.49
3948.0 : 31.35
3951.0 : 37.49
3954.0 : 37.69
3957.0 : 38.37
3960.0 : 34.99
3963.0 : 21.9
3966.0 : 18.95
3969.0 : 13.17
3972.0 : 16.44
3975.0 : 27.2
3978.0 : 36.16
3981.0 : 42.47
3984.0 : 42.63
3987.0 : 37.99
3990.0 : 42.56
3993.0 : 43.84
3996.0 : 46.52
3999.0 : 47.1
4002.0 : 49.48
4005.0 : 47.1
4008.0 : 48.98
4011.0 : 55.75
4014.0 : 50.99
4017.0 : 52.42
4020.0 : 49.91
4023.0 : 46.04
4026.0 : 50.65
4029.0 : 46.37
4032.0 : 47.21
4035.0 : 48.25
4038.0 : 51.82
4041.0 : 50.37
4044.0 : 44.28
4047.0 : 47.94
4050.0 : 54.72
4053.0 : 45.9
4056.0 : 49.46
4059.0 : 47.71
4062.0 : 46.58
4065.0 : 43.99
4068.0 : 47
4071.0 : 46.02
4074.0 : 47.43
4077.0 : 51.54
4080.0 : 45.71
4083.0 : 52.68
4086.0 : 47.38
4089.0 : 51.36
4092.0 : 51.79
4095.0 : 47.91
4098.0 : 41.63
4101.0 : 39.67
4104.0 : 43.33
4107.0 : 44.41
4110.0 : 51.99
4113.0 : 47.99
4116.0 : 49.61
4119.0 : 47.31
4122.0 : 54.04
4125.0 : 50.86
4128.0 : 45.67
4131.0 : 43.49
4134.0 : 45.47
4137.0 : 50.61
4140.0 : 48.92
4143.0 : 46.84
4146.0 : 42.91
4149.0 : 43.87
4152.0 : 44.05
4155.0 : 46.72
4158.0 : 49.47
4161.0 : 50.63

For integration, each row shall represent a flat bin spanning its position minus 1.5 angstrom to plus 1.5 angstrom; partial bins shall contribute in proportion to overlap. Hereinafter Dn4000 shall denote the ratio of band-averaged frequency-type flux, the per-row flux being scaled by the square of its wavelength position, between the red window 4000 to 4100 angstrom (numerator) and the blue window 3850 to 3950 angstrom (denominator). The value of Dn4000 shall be 1.82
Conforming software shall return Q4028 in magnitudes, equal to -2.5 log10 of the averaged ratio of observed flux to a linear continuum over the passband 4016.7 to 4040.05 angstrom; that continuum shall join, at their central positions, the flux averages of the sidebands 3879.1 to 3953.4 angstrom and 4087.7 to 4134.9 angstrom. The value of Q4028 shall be -0.22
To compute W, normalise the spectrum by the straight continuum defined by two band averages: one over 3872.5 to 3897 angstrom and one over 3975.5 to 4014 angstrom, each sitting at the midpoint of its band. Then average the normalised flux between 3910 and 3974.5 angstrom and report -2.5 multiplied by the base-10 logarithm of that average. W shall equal 0.28 mag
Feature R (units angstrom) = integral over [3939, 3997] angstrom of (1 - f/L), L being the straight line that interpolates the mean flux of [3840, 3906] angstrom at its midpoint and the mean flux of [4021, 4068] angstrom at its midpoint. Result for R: 9.68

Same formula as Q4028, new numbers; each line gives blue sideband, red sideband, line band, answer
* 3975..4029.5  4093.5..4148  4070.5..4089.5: -0.05 mag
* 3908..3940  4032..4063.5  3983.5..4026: -0.14 mag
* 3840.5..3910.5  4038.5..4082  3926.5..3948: 0.42 mag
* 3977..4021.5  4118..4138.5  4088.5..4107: 0.05 mag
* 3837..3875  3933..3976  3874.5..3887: -0.09 mag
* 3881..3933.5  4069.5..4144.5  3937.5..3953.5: 0.10 mag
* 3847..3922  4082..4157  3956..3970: 0.37 mag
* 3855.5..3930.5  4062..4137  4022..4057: -0.15 mag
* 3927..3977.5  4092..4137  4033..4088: -0.21 mag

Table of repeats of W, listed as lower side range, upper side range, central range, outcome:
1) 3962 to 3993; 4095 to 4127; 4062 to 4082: -0.12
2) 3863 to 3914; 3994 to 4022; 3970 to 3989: 0.32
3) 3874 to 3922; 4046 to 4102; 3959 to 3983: 0.40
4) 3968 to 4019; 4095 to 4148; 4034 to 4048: -0.12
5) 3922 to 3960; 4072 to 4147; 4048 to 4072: -0.14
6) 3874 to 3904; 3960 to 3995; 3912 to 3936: 0.07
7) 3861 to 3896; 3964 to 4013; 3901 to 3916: -0.13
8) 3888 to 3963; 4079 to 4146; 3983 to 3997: -0.16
